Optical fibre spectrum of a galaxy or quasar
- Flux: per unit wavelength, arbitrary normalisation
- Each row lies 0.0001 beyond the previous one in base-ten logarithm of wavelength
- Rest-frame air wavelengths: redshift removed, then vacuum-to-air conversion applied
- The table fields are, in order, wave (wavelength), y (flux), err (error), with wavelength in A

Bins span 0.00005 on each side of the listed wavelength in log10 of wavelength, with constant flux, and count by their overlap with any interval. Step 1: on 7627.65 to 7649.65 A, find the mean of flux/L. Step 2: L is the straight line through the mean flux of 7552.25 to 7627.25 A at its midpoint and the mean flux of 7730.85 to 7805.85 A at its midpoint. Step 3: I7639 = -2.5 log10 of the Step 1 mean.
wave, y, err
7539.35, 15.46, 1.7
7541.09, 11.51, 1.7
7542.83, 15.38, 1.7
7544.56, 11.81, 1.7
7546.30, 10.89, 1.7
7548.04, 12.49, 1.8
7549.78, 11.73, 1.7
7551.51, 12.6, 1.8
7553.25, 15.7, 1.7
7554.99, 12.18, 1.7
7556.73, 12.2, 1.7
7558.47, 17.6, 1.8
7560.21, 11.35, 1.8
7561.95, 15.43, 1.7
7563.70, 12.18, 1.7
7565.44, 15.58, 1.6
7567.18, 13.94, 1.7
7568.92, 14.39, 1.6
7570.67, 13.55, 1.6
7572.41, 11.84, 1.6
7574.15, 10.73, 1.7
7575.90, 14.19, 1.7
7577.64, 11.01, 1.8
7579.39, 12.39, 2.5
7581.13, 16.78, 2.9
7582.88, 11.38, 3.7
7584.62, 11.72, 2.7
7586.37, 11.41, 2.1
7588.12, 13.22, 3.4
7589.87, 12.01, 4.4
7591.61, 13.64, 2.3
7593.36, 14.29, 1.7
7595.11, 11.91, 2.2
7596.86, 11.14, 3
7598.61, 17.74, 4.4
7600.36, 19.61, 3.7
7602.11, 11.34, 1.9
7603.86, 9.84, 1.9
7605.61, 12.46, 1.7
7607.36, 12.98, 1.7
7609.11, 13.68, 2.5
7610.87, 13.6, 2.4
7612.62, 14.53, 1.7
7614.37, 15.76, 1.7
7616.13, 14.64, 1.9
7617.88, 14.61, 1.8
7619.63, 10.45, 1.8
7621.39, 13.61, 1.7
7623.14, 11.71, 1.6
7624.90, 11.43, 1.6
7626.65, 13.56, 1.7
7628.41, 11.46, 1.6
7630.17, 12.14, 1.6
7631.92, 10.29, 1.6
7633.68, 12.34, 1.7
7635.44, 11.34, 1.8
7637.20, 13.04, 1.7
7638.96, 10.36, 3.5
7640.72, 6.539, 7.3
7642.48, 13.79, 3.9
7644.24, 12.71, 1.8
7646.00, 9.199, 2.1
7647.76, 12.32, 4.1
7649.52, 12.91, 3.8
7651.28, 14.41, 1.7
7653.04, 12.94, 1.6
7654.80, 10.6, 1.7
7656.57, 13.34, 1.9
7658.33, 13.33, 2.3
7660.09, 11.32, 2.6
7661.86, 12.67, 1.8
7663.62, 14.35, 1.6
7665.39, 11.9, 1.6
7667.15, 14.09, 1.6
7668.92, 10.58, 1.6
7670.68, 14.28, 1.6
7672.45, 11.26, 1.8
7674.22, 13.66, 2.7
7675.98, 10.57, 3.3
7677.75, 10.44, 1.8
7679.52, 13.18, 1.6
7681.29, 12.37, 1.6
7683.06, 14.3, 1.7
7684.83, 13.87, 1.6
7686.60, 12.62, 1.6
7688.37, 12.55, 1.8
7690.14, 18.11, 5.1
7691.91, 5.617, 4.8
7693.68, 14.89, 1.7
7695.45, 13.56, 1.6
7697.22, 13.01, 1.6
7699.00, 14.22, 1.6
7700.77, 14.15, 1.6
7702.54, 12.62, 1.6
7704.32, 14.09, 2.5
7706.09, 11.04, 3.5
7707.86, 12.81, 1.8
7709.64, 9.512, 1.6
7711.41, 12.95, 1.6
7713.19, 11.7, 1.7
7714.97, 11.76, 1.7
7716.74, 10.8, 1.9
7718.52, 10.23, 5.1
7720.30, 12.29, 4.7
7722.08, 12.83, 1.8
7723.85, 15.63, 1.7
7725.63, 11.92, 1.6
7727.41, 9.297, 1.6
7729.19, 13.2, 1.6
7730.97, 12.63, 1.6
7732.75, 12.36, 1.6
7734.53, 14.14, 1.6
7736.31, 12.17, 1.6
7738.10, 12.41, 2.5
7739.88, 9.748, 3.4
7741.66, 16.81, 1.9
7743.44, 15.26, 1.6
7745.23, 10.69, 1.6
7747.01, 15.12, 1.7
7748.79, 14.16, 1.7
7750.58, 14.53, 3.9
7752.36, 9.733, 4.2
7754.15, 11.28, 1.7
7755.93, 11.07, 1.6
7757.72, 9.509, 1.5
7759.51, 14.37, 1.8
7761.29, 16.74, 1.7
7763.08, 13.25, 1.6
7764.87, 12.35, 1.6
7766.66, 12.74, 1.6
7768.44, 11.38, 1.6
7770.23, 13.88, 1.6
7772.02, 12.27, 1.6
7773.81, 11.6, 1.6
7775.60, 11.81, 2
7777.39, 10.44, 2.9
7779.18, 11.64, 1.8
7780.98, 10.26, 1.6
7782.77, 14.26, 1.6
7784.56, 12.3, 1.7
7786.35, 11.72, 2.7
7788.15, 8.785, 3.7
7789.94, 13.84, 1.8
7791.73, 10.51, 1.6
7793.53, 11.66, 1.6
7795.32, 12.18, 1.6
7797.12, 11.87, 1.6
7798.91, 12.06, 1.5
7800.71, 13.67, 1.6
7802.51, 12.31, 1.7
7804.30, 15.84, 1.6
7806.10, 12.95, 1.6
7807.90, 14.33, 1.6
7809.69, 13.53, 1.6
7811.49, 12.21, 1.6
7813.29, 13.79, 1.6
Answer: 0.15 mag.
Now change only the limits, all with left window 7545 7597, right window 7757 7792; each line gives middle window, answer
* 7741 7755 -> -0.09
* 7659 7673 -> 0.00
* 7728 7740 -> -0.01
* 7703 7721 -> 0.07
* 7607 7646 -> 0.03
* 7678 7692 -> -0.05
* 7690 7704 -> -0.04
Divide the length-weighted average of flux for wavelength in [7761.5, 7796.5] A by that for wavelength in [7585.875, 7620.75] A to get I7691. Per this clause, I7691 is 0.9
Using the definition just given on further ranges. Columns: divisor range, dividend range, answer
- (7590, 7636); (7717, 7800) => 0.95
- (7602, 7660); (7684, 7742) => 1.02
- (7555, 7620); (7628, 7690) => 0.92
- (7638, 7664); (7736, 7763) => 1.08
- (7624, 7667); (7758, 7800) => 1.01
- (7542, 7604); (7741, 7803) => 0.94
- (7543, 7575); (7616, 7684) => 0.93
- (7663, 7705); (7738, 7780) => 0.98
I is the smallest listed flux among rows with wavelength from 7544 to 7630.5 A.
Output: 9.84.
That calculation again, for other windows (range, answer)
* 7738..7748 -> 9.748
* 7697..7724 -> 9.512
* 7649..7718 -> 5.617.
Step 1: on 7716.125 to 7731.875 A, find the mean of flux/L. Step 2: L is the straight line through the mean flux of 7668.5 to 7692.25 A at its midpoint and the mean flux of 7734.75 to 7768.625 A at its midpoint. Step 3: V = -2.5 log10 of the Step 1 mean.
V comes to 0.056 mag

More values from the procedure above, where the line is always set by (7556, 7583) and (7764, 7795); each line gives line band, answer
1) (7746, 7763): -0.078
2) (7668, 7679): 0.073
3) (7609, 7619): -0.103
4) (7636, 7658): 0.087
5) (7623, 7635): 0.103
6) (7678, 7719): -0.010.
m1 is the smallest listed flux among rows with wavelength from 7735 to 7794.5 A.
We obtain 8.785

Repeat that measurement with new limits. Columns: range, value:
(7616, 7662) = 6.539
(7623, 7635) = 10.29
